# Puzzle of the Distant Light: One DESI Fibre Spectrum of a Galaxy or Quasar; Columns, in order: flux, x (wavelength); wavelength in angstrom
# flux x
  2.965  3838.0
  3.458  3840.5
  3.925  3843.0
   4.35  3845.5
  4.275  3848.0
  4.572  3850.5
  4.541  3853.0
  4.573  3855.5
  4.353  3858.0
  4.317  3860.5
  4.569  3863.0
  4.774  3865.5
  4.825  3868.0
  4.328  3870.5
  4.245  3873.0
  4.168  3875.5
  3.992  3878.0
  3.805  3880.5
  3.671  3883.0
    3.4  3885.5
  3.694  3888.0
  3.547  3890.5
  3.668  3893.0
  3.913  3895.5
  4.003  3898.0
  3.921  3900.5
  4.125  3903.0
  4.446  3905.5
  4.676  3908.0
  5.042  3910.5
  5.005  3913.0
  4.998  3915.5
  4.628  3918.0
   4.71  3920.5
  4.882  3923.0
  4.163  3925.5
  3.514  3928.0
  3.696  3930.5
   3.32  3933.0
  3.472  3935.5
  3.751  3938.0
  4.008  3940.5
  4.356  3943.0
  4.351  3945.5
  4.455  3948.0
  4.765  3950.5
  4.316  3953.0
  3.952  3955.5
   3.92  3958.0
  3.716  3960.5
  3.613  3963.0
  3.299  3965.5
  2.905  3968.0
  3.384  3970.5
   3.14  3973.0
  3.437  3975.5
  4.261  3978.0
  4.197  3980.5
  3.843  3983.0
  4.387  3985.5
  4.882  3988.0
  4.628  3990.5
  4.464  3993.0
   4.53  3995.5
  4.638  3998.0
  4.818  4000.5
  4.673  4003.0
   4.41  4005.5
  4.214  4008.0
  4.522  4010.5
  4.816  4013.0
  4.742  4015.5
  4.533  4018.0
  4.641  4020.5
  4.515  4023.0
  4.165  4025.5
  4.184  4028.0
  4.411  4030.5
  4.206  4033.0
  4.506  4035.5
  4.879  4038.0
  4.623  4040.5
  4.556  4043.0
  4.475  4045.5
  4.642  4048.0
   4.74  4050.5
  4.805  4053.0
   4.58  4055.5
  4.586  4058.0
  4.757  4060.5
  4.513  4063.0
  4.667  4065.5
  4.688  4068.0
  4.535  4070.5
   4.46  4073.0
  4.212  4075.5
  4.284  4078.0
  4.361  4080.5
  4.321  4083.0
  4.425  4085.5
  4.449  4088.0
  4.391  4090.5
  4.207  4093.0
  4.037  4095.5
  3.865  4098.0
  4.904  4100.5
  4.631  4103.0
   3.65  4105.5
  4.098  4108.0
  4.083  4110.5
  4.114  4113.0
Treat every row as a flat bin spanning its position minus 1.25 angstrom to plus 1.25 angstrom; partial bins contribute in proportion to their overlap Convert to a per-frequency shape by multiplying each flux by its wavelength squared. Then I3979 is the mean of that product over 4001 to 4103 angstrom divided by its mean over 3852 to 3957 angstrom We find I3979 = 1.1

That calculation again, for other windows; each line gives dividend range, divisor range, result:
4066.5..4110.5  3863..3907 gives 1.18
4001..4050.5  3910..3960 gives 1.12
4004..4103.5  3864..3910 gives 1.19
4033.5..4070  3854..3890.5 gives 1.22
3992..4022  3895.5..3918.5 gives 1.07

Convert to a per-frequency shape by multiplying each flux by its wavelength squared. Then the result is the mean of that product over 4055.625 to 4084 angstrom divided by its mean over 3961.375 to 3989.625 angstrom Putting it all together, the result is 1.25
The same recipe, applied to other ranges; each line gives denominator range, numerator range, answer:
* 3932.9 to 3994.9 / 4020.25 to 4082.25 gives 1.19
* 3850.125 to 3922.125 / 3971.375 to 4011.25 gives 1.06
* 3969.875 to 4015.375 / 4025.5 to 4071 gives 1.09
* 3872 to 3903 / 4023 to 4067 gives 1.28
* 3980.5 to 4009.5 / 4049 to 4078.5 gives 1.06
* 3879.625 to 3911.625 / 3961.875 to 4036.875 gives 1.12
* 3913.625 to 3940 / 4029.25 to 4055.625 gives 1.18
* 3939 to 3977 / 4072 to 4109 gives 1.19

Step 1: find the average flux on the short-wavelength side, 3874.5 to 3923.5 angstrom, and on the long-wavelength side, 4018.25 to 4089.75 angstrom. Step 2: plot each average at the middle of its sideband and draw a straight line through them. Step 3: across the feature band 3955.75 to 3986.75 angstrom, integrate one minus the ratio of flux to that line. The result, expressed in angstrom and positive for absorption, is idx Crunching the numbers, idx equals 4.7 angstrom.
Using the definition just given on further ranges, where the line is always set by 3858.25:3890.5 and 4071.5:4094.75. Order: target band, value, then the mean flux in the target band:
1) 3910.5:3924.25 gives -2.3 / 4.86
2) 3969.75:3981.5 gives 1.5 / 3.69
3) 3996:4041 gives -2.6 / 4.53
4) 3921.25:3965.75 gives 2.1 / 4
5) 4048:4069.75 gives -1.7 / 4.66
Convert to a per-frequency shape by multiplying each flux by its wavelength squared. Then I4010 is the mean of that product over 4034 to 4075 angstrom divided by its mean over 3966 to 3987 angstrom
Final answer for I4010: 1.3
